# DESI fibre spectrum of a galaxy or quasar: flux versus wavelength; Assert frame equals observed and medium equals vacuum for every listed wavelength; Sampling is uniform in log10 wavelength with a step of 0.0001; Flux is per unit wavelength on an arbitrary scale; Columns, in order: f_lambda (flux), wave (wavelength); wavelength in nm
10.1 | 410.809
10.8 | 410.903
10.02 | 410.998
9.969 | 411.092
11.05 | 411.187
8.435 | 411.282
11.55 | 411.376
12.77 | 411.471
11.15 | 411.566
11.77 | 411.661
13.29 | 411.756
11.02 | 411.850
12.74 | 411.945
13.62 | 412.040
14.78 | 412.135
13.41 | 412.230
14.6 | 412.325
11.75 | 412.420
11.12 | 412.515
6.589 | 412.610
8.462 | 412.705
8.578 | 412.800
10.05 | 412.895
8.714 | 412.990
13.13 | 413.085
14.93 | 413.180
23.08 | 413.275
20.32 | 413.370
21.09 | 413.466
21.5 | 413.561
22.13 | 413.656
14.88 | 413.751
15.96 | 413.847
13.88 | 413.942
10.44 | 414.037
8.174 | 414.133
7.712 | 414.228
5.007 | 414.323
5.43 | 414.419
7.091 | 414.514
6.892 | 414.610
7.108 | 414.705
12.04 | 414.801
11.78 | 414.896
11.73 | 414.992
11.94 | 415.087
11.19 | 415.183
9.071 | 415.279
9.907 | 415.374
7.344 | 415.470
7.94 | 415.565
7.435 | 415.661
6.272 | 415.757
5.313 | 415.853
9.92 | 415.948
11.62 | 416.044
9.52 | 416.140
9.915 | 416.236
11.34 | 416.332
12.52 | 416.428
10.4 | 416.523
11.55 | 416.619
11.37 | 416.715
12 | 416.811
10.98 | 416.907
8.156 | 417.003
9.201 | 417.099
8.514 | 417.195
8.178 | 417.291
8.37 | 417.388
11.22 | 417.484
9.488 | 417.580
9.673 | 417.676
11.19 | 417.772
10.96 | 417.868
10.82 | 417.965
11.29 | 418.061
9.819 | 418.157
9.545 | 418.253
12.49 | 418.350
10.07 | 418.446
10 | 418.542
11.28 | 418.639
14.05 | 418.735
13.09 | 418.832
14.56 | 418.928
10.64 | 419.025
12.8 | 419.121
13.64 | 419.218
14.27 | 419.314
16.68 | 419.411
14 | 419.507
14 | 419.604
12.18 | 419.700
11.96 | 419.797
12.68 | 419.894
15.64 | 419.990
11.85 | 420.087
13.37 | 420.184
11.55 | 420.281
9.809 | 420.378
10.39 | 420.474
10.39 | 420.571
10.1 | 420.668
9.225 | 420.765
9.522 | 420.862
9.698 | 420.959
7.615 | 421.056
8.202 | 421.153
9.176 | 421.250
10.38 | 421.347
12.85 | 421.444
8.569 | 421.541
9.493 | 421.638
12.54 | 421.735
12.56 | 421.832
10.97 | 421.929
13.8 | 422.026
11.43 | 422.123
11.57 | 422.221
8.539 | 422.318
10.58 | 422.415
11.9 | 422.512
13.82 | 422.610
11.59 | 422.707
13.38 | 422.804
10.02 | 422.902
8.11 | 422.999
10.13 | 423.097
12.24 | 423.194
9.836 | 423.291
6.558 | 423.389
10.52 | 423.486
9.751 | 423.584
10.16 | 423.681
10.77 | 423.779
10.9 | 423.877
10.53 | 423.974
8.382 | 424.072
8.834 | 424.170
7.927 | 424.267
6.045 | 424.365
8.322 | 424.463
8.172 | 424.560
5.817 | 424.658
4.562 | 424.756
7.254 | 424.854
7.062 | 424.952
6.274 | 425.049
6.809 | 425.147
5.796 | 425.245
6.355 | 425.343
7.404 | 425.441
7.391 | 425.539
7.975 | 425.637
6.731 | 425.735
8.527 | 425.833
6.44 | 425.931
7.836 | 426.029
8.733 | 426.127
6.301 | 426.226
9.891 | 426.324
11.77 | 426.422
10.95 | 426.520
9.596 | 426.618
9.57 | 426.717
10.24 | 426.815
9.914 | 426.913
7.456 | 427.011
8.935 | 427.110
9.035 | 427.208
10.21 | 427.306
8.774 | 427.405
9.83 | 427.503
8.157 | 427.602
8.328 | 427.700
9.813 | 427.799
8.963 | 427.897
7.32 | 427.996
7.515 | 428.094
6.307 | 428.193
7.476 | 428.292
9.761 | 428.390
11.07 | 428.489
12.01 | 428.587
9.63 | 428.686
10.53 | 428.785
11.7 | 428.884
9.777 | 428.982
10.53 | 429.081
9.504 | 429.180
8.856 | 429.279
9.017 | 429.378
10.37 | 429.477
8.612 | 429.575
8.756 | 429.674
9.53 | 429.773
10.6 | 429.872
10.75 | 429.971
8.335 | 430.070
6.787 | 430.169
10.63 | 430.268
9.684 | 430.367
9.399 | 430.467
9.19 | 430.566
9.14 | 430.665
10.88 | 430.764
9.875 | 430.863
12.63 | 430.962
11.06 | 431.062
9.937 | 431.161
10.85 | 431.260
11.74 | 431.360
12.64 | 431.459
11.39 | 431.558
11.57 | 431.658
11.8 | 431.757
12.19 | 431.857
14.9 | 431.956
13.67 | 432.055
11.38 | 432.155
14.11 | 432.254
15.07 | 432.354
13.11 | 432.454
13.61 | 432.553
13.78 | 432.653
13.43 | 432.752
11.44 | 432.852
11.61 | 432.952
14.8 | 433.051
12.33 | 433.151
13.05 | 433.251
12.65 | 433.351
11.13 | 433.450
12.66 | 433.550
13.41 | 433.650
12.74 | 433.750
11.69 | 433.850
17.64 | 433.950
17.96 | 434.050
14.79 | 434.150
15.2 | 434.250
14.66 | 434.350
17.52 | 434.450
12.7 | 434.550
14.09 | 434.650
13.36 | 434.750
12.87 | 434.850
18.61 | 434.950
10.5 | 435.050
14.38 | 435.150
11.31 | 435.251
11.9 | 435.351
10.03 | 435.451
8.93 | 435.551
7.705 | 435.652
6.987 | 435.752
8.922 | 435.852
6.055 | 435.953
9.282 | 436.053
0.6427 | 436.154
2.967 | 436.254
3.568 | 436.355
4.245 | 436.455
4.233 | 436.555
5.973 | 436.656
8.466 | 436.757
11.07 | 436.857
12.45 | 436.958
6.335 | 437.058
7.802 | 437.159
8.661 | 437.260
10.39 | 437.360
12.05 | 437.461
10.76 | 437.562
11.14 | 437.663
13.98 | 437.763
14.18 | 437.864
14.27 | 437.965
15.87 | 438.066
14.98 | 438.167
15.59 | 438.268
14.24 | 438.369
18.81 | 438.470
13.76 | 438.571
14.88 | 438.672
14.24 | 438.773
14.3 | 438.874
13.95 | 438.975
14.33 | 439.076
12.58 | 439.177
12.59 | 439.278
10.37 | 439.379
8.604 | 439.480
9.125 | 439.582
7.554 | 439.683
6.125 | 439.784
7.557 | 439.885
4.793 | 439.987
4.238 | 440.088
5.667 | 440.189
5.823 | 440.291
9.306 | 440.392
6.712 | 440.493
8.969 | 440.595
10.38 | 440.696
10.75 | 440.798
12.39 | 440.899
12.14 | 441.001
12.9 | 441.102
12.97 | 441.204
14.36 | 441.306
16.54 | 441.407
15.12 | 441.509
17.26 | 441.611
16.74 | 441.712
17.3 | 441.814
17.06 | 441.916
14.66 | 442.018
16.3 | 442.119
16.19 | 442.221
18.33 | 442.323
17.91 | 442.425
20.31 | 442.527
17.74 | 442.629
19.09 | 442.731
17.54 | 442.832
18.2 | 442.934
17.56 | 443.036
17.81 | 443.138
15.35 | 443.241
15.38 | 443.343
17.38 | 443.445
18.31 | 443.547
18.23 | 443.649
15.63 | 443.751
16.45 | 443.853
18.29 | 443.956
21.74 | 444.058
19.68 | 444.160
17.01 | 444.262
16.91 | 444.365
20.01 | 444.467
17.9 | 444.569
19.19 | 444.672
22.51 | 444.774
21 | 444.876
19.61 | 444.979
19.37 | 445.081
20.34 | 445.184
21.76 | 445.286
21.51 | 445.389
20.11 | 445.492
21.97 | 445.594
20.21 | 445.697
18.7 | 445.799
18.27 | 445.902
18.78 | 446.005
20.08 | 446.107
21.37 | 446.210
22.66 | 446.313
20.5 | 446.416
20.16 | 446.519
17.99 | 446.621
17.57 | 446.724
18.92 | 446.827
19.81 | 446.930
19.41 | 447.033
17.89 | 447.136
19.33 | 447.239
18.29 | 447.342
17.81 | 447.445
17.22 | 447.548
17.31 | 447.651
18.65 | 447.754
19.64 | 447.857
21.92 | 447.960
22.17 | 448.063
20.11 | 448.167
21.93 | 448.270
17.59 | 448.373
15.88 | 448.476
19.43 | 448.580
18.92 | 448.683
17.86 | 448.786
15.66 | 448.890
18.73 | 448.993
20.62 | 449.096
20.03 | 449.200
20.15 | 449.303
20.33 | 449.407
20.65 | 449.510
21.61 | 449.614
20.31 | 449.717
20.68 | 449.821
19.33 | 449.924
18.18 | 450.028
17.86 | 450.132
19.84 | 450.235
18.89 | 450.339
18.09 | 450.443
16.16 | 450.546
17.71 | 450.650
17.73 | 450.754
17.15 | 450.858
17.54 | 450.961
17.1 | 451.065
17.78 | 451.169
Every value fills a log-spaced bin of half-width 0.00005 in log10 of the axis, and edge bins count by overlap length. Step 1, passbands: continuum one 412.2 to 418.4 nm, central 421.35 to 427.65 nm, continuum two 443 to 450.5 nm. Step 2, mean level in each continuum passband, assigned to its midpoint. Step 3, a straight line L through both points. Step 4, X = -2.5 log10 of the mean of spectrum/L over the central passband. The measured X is 0.39 mag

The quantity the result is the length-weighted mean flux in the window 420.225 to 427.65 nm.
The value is 9.32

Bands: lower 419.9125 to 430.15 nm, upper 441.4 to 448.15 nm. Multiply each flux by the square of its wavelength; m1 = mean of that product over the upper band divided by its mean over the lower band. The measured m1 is 2.2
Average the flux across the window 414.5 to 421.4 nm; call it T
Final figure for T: 10.7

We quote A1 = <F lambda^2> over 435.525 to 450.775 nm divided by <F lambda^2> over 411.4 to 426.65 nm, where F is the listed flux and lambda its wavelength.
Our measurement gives 1.6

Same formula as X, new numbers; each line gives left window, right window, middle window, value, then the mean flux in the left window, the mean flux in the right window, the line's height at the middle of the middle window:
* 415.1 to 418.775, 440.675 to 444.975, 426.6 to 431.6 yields 0.35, 10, 16.9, 13.3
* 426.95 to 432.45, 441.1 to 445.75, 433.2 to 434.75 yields -0.12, 10.2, 18.1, 12.6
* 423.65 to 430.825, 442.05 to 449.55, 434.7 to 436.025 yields 0.21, 8.8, 19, 13.3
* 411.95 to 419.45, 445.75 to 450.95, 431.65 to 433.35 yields 0.17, 11.3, 19.1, 15.3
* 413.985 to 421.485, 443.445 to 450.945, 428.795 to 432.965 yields 0.29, 10.5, 19.2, 14.4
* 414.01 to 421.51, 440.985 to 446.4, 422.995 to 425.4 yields 0.43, 10.5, 18.2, 12.4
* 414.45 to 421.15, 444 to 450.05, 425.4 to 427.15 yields 0.46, 10.7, 19.6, 13.2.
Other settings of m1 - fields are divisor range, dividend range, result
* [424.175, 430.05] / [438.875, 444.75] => 1.78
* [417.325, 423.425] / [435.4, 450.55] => 1.53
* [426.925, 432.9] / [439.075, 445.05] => 1.49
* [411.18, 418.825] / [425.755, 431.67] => 0.92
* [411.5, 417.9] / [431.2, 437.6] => 1.12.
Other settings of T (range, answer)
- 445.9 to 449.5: 19.3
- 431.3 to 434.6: 13.4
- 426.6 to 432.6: 10.2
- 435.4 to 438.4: 9.37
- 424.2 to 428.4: 8.07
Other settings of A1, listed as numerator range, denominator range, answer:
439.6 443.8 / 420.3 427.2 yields 1.61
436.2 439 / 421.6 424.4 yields 1.14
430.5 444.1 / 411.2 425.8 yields 1.28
